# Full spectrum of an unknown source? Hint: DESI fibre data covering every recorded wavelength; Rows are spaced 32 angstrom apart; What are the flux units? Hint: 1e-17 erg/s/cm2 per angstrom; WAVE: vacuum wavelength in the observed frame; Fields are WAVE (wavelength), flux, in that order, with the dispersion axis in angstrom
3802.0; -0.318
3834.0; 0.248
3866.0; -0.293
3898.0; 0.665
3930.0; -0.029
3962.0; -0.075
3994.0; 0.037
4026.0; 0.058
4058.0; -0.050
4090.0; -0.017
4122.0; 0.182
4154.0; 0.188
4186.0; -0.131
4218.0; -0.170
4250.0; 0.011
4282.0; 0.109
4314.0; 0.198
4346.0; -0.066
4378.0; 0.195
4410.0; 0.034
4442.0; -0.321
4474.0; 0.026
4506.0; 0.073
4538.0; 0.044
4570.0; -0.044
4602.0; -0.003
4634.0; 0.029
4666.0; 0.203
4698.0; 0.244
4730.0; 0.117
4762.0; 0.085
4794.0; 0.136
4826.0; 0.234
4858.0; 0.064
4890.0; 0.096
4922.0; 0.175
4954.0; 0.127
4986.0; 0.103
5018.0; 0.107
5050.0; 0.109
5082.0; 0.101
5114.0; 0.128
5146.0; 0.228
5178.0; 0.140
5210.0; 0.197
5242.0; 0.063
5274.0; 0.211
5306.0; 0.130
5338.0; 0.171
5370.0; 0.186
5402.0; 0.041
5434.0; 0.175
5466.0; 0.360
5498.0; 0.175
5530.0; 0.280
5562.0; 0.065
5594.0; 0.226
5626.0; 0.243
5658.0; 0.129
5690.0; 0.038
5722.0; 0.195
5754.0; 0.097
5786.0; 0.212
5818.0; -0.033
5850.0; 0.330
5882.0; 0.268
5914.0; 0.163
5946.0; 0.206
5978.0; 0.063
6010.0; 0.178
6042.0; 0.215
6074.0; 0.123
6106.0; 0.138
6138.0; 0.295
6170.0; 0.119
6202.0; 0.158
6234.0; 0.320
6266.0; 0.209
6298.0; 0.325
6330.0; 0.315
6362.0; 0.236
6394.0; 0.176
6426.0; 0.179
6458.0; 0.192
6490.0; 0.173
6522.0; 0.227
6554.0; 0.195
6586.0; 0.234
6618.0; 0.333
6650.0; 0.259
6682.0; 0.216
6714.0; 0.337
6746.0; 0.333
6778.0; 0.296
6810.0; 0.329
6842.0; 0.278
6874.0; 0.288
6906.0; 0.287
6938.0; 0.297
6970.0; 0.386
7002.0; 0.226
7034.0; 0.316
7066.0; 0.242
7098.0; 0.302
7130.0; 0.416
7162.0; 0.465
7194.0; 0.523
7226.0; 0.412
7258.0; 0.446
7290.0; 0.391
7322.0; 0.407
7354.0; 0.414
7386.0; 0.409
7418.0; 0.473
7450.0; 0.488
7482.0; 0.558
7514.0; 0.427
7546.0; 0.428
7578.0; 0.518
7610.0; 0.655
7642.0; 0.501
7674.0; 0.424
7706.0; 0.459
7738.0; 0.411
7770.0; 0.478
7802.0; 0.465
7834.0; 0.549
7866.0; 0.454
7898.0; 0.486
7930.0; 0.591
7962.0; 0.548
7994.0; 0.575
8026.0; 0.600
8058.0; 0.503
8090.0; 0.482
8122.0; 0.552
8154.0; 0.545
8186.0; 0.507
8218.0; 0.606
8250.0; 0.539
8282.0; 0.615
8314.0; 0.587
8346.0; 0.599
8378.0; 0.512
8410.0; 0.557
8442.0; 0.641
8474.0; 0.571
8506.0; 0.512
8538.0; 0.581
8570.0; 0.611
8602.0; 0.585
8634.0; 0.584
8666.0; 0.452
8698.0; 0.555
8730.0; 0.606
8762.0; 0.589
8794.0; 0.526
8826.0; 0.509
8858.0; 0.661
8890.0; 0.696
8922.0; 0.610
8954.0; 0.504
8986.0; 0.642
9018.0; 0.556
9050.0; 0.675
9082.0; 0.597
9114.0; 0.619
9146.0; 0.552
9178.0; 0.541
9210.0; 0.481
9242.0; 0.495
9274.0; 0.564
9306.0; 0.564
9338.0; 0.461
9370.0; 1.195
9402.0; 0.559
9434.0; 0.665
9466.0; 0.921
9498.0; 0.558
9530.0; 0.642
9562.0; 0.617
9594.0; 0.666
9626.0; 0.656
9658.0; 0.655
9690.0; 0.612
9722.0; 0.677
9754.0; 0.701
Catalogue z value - 0.783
